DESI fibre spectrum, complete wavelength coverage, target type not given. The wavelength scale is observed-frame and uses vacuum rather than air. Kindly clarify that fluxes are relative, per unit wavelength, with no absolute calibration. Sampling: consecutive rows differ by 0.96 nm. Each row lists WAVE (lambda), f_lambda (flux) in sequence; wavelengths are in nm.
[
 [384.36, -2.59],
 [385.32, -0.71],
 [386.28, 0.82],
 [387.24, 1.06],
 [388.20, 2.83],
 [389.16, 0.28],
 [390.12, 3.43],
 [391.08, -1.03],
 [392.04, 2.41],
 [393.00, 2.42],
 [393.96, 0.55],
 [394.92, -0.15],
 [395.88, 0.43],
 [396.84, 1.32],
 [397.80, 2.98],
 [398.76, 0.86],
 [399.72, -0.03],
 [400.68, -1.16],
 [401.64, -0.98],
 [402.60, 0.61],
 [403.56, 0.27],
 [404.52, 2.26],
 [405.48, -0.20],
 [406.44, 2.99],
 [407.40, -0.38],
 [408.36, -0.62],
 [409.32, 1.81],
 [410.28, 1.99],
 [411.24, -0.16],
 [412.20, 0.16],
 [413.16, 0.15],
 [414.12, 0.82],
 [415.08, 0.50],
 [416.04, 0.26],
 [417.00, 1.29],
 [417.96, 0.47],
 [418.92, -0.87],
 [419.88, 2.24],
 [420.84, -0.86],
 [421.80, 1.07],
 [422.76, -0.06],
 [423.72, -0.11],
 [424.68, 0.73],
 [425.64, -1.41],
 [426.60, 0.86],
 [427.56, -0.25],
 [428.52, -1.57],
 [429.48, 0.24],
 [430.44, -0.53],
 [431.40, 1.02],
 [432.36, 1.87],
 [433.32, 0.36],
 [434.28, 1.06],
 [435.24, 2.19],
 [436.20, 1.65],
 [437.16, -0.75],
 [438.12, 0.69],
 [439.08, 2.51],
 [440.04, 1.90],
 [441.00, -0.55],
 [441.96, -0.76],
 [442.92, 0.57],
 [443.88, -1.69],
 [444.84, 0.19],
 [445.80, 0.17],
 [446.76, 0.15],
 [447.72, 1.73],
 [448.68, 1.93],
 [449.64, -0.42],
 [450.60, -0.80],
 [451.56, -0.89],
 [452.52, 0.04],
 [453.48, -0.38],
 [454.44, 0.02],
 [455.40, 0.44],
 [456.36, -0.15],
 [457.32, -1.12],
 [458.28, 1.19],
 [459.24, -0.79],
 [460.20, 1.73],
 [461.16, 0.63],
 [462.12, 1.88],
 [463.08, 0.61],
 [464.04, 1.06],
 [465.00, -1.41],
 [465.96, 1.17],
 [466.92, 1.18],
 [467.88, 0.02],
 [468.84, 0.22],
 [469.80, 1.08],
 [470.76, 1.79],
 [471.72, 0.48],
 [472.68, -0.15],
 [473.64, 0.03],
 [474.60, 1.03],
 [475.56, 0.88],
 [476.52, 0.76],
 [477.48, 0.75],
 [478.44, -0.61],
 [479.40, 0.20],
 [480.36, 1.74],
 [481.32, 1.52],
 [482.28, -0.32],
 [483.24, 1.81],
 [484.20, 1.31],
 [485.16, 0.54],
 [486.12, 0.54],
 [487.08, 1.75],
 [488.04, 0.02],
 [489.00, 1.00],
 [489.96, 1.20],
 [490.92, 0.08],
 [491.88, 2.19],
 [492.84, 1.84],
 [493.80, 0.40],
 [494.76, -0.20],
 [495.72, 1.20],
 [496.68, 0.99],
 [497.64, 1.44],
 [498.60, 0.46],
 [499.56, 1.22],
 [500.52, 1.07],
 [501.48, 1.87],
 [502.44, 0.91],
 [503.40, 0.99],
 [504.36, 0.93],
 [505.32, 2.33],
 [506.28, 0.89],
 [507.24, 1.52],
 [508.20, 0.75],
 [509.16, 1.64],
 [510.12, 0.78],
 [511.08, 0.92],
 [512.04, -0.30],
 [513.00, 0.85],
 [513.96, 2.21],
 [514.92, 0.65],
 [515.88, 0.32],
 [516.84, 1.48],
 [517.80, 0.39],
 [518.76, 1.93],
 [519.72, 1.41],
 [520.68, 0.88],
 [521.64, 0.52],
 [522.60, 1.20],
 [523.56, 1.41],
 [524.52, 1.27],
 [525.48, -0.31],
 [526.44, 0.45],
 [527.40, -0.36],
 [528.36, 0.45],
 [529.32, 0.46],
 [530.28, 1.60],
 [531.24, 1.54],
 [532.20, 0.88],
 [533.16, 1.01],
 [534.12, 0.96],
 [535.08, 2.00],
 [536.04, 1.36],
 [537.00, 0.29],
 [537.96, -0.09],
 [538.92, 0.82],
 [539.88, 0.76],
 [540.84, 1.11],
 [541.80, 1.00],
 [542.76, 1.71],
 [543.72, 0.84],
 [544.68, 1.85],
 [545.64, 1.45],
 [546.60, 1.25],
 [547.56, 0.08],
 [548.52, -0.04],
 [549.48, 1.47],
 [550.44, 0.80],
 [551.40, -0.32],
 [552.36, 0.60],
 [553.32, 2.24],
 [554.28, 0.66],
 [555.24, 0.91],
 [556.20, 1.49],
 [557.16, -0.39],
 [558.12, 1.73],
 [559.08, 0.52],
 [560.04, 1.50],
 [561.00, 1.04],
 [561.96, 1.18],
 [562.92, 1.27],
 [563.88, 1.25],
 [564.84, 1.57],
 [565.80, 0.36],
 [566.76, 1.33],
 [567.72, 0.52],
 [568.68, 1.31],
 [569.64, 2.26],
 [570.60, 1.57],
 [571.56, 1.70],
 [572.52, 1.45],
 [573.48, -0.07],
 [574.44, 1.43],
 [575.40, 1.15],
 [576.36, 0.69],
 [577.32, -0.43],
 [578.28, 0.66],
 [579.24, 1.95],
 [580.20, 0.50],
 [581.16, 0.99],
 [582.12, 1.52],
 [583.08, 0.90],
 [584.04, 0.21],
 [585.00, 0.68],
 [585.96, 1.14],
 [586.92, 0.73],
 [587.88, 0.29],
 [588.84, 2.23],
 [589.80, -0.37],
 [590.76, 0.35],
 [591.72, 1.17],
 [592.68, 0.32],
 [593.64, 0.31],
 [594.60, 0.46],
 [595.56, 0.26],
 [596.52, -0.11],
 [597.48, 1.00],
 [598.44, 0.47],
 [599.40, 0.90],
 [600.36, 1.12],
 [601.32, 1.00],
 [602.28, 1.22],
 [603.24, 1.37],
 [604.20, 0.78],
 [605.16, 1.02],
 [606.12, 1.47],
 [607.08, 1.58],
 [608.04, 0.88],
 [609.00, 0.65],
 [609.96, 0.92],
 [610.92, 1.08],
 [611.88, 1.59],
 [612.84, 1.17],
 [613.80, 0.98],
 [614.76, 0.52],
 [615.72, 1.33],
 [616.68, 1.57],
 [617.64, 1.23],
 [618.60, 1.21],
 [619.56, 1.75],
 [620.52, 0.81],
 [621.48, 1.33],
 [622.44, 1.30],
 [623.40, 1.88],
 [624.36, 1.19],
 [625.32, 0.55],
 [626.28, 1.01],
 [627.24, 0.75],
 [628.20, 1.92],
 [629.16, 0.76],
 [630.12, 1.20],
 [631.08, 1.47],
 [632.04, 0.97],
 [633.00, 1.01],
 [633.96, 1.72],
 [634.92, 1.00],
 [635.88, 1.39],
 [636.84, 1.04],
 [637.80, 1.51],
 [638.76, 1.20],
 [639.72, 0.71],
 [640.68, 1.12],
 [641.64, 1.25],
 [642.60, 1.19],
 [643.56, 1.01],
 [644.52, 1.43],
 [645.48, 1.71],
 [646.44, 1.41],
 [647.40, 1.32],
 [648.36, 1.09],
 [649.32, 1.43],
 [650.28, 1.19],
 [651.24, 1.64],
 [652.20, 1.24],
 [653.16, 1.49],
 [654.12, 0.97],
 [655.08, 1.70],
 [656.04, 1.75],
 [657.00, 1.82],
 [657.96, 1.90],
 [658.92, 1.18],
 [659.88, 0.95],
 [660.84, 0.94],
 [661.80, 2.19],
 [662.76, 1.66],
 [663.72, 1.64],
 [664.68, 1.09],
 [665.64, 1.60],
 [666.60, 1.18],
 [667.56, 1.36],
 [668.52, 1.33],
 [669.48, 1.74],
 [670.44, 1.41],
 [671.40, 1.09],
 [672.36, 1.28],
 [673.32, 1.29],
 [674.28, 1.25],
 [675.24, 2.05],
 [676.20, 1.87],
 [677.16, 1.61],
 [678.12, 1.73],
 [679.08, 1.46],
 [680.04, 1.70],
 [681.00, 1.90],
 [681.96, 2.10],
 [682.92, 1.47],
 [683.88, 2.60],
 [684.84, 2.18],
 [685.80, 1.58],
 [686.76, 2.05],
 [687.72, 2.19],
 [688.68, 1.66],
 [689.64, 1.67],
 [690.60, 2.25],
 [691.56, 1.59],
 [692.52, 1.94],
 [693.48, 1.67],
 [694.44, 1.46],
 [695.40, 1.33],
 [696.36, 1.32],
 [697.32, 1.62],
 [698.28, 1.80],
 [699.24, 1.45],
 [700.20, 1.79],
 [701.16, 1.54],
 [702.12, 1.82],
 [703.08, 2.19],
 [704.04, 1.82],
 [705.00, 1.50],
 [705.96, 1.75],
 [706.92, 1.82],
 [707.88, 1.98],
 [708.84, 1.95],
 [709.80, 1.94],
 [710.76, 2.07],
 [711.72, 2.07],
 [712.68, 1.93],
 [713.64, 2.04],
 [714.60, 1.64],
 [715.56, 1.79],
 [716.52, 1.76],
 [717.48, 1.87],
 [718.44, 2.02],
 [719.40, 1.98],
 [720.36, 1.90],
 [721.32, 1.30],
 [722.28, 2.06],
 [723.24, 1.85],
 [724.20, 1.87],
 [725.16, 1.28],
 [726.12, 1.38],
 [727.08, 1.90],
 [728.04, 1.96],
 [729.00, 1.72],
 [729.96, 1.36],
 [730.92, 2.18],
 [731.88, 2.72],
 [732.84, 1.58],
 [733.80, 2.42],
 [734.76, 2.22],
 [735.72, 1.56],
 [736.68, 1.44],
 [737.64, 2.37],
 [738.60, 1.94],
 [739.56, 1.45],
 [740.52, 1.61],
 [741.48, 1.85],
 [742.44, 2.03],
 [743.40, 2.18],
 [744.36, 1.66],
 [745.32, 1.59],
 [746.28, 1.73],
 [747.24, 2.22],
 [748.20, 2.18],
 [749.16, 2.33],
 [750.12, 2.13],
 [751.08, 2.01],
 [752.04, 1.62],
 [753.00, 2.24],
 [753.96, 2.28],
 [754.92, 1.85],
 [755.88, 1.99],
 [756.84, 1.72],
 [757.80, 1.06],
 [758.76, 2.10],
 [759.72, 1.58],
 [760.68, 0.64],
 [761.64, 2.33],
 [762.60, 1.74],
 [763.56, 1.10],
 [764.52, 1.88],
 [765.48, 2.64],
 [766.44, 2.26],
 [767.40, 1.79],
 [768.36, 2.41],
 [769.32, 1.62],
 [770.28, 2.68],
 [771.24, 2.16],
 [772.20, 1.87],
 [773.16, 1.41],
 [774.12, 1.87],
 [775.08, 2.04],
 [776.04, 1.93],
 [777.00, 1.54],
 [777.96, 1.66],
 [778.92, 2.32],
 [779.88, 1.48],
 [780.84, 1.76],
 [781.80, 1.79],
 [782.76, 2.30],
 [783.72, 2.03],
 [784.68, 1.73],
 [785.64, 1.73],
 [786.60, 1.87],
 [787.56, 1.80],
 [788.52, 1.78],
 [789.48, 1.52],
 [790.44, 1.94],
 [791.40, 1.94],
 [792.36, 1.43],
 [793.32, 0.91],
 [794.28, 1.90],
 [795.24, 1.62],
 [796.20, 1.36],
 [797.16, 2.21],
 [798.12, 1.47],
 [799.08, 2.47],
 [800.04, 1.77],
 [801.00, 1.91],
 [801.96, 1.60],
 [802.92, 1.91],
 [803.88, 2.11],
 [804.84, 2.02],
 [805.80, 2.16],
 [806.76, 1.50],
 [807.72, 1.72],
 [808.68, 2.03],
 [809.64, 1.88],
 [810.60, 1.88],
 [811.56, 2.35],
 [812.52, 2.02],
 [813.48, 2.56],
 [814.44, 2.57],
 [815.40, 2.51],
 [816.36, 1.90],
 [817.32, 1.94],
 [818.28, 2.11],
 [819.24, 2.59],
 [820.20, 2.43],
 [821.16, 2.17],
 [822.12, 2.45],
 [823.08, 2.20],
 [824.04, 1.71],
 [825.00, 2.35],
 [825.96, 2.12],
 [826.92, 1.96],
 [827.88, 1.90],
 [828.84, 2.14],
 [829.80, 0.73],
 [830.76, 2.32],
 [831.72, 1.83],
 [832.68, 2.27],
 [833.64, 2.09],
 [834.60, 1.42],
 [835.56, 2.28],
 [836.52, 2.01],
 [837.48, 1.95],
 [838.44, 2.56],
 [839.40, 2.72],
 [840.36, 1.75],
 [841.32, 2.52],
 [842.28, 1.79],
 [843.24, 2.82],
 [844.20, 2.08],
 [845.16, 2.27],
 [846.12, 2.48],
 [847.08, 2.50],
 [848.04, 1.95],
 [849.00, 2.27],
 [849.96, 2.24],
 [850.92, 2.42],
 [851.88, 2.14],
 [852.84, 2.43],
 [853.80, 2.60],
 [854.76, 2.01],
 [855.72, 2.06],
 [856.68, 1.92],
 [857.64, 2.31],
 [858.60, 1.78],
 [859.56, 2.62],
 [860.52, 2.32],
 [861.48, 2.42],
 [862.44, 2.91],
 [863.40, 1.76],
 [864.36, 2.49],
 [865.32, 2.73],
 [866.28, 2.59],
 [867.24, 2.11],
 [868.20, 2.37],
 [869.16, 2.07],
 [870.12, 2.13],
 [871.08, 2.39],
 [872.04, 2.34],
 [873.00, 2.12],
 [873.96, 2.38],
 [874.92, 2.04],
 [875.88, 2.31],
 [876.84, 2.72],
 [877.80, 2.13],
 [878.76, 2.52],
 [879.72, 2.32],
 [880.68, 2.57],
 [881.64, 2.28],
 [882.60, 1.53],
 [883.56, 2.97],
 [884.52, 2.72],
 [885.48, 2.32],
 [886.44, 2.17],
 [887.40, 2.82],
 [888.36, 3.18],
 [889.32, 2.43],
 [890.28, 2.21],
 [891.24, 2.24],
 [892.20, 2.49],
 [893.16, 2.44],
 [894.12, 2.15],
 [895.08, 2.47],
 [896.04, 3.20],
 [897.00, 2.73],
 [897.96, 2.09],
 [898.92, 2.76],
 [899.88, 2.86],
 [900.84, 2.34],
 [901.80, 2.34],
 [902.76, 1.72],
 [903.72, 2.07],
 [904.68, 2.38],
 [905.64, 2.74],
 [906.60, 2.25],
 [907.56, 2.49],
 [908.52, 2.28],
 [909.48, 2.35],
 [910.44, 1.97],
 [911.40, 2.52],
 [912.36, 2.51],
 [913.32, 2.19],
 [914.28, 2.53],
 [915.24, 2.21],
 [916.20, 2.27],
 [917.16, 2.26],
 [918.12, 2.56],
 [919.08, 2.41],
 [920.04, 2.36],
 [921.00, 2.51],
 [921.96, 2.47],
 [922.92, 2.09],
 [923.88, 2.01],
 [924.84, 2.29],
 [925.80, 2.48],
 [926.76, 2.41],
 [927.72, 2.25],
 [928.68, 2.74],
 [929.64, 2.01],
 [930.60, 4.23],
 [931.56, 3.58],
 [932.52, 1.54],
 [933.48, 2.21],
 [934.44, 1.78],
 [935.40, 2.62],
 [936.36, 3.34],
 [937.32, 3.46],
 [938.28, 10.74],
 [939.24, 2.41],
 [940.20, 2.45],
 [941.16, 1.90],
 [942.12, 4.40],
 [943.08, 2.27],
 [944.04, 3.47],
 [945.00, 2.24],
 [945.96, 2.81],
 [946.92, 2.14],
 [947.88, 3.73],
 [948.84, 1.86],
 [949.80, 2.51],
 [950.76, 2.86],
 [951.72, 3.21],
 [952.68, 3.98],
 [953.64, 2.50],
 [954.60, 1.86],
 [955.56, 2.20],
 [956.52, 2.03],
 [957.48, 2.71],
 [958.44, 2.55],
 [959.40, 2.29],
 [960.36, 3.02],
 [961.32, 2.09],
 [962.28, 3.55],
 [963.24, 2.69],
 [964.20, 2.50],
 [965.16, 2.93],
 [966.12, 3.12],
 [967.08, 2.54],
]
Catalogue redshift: 0.533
